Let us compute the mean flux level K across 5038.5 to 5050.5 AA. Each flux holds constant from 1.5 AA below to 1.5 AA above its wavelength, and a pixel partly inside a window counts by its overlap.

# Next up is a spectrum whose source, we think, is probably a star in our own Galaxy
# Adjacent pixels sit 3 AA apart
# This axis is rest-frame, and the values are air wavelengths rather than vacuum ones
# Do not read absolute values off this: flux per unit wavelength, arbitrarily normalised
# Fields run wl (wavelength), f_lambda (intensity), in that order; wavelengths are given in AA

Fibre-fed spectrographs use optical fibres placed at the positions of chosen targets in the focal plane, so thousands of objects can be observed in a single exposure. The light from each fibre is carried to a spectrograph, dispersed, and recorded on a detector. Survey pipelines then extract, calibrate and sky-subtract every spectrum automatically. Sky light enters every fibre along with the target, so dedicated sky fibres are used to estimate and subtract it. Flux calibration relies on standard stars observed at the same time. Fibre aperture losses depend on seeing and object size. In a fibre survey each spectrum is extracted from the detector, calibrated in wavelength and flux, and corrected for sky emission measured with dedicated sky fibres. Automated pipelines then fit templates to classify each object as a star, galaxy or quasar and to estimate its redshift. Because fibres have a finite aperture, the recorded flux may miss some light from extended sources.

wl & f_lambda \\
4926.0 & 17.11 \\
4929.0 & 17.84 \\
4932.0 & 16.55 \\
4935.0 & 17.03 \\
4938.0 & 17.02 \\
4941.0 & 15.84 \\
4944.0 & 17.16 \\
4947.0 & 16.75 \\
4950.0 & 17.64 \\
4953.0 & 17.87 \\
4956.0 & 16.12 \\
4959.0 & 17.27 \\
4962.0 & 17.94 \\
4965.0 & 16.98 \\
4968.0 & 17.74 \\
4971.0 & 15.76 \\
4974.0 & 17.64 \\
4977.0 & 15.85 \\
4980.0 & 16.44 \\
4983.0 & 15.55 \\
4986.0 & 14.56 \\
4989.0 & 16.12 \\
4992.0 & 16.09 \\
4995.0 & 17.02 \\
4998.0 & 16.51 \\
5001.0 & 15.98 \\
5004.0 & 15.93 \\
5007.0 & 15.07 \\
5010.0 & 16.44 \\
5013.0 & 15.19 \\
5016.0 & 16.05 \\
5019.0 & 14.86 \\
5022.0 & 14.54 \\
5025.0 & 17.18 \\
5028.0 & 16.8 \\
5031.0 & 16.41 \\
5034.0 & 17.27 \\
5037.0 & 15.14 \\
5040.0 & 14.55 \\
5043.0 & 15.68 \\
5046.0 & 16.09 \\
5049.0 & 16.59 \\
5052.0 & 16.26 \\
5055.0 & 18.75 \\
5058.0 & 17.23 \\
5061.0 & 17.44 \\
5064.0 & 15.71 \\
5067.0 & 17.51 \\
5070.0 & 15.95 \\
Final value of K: 15.7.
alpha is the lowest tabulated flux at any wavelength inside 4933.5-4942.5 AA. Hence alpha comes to 15.84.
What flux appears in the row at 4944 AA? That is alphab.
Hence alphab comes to 17.16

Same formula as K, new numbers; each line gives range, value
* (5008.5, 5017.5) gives 15.9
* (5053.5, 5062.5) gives 17.8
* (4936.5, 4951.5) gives 16.9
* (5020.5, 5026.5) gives 15.9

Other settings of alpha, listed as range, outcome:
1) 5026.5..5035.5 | 16.41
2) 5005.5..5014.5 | 15.07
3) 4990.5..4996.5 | 16.09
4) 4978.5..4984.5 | 15.55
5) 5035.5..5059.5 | 14.55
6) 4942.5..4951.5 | 16.75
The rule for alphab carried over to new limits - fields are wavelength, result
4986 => 14.56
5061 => 17.44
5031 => 16.41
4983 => 15.55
